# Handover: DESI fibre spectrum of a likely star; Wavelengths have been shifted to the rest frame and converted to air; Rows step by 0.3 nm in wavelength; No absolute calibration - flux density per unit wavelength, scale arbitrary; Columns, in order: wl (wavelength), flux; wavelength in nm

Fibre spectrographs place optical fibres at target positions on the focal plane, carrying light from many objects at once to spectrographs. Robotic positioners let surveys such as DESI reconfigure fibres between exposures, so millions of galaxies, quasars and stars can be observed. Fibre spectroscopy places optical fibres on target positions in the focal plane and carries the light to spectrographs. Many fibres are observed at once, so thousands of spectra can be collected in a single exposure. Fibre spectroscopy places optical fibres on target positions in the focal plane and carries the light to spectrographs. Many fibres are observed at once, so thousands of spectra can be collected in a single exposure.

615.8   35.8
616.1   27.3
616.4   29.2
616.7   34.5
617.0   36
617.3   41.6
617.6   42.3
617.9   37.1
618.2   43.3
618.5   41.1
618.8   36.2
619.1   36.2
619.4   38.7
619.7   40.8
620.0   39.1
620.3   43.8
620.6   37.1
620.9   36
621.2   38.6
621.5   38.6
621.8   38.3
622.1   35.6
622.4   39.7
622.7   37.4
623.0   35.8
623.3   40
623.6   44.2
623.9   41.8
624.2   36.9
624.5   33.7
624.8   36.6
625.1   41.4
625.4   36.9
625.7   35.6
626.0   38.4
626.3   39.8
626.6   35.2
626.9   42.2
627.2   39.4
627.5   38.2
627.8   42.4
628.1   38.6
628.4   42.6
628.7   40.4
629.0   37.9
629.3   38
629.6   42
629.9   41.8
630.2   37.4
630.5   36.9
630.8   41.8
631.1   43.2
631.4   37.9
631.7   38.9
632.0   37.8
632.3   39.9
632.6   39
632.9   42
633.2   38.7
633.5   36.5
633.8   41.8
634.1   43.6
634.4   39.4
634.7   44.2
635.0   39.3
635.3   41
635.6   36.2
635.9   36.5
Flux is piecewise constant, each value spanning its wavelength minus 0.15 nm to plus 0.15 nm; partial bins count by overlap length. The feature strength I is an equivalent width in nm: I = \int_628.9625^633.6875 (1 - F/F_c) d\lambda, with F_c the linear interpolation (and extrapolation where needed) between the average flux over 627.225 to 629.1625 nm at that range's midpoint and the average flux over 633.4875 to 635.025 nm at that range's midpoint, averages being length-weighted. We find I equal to 0.14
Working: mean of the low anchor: 40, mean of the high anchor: 41.3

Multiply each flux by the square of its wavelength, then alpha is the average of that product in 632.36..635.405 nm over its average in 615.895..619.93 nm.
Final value 1.14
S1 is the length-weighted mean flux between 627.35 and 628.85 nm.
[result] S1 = 40.4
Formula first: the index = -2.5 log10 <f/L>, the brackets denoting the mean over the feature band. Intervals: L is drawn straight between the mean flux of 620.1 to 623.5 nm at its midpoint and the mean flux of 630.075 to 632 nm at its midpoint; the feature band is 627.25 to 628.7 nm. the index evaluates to -0.04 mag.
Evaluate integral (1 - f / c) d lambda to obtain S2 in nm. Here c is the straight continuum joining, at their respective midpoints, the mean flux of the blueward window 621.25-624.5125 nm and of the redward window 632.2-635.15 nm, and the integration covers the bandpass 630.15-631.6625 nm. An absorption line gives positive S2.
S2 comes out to 0.02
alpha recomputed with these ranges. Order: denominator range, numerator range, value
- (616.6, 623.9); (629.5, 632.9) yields 1.06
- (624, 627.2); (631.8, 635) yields 1.09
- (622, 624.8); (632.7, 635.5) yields 1.10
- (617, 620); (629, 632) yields 1.04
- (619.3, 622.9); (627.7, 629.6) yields 1.06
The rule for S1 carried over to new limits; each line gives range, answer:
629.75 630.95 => 39.5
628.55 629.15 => 39.2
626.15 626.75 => 37.5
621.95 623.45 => 37.7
